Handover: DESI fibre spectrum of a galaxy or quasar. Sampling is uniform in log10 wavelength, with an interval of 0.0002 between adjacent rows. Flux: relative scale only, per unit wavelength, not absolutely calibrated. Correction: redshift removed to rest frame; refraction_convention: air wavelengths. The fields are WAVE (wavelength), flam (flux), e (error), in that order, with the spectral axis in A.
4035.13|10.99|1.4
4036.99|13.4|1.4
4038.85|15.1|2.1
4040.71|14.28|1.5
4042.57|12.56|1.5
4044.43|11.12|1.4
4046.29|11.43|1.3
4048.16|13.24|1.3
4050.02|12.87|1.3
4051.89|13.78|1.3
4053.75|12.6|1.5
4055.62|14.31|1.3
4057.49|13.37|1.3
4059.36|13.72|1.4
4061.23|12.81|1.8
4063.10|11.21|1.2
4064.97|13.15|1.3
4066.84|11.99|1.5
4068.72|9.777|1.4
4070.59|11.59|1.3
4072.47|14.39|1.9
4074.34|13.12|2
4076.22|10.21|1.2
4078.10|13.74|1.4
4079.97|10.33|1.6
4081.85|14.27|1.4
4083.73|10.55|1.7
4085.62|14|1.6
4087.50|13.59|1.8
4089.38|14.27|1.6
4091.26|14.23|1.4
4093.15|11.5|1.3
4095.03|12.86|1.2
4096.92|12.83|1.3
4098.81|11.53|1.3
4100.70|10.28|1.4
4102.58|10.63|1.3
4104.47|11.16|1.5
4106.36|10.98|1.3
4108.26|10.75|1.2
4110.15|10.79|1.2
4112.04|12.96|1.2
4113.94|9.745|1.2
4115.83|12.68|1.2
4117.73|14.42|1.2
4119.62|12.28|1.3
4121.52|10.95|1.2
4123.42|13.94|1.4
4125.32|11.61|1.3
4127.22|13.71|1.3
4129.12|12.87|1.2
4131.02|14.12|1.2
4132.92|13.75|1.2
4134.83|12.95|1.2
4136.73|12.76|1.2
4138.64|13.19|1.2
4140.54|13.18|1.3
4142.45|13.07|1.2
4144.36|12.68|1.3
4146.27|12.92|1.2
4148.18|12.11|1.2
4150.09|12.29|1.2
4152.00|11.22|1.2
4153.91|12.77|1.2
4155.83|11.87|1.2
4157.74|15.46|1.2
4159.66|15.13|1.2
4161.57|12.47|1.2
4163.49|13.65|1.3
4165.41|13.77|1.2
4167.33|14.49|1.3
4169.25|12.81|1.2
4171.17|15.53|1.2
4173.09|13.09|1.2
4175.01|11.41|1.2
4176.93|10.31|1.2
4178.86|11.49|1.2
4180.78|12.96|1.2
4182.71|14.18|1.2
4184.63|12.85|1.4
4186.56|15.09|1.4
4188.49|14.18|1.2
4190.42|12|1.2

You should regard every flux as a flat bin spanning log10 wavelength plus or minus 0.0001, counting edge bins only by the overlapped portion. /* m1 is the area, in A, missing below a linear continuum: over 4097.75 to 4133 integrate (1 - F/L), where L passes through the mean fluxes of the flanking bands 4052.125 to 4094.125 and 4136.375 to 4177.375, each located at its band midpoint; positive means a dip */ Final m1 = 2.32 A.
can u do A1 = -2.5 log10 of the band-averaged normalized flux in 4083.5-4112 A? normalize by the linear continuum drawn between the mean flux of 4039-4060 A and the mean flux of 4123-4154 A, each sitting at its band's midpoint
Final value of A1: 0.08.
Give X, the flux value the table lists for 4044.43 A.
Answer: 11.12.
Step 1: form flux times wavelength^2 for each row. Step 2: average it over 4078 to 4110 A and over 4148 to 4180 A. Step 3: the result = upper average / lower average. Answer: 1.11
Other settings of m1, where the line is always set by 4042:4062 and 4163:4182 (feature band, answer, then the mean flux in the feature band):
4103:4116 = 1.7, 11.2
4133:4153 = 0.4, 12.7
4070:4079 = 0.2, 12.6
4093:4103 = 1.0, 11.7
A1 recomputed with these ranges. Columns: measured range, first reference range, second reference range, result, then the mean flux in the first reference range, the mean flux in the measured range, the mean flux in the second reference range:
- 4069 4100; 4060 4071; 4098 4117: -0.10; 11.8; 12.6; 11.2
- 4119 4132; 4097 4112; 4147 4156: -0.11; 11.1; 12.8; 12.1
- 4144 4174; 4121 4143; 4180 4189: 0.02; 13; 13.3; 13.9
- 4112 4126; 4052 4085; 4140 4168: 0.05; 12.5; 12.3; 13.1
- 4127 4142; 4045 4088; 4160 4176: -0.01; 12.6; 13.3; 13.5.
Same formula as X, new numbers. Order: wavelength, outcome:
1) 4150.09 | 12.29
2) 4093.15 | 11.5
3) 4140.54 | 13.18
